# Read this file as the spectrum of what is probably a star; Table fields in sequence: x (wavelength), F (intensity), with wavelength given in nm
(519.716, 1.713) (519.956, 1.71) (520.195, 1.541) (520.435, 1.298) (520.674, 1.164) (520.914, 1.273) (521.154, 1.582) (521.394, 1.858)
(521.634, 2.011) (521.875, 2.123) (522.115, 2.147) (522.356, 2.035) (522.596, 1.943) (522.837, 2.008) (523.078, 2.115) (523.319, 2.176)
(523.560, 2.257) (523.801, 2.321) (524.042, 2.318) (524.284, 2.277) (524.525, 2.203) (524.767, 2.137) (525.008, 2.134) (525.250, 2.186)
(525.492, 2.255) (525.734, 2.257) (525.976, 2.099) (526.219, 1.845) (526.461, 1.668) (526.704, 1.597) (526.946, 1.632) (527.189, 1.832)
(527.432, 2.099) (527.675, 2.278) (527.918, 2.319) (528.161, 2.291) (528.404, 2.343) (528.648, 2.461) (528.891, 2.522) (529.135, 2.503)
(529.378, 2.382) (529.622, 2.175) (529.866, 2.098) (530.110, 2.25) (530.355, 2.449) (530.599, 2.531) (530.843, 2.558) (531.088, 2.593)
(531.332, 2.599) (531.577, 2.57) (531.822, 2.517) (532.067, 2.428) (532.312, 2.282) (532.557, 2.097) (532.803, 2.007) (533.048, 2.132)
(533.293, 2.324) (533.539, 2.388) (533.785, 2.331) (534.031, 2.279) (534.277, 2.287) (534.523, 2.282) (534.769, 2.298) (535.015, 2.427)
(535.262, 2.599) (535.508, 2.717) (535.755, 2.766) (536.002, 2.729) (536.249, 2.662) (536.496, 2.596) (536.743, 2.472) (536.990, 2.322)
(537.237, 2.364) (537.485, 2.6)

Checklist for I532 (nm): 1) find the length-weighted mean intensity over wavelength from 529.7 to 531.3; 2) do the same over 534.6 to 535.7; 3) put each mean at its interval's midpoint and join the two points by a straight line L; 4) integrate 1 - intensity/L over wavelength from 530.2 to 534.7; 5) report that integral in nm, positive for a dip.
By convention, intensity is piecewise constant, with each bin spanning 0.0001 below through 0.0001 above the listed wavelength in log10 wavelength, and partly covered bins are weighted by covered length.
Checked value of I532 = 0.16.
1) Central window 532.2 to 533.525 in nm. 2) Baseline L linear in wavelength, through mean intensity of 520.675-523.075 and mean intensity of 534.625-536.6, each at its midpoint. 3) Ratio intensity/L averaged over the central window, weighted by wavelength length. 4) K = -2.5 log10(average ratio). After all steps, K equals 0.124 mag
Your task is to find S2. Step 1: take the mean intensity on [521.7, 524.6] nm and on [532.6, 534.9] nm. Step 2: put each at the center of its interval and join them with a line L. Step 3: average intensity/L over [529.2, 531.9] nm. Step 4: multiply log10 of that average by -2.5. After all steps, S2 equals -0.096 mag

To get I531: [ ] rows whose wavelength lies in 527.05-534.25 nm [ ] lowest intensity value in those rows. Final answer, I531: 1.832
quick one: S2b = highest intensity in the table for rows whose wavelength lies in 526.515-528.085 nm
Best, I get 2.319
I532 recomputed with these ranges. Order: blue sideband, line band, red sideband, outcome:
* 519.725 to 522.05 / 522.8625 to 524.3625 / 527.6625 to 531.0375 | -0.28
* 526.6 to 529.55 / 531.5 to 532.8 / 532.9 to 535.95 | 0.00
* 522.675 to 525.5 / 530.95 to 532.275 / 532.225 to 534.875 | -0.17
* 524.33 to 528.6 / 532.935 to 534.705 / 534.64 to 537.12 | 0.12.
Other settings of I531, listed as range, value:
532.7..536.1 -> 2.007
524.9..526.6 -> 1.668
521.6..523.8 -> 1.943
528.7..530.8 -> 2.098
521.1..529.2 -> 1.582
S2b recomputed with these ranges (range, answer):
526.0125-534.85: 2.599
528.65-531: 2.558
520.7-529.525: 2.522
